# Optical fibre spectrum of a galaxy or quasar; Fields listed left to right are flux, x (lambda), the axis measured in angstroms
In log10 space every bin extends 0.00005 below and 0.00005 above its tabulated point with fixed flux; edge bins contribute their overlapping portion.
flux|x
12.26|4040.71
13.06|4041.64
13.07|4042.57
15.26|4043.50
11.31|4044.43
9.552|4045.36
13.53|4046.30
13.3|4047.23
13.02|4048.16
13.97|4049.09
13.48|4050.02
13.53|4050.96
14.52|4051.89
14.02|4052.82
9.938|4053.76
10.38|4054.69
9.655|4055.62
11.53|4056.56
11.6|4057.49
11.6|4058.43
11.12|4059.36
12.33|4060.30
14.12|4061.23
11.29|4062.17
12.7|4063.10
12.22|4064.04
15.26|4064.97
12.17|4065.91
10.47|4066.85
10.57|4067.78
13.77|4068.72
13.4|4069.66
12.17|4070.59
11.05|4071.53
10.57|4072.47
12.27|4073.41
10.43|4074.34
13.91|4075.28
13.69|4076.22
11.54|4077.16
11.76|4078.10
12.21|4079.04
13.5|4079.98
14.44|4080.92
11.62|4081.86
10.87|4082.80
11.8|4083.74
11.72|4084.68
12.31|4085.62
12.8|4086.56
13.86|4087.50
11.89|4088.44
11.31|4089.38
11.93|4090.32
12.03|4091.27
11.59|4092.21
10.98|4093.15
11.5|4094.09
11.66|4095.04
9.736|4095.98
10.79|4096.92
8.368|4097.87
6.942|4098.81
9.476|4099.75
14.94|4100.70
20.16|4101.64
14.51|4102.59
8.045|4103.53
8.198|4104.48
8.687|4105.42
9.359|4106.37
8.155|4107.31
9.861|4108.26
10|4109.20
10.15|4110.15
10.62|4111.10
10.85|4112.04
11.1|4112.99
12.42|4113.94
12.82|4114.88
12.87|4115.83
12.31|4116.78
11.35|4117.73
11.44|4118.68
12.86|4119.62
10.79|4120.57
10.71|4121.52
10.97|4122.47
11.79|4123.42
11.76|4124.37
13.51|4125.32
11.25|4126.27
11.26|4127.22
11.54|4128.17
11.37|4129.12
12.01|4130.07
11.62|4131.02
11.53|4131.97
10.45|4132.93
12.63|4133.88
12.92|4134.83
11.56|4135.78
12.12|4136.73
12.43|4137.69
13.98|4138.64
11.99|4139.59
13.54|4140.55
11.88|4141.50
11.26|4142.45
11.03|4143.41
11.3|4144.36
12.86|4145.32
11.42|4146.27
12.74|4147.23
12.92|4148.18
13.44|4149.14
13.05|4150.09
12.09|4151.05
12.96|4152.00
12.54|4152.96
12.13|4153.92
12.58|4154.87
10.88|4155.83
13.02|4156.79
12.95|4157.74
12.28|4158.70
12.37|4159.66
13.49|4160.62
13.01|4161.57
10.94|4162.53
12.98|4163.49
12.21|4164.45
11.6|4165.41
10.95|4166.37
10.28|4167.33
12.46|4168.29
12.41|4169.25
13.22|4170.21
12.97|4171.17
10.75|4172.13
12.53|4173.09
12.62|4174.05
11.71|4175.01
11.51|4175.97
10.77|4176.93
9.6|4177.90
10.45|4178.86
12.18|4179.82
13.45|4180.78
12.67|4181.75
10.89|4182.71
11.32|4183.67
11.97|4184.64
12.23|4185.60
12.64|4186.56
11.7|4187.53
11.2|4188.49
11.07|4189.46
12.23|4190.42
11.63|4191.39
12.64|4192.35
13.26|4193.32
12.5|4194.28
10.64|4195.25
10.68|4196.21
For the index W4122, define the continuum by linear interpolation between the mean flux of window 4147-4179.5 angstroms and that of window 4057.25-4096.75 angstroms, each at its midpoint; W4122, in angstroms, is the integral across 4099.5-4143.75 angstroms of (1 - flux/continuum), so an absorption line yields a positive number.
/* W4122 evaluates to 1.7 angstroms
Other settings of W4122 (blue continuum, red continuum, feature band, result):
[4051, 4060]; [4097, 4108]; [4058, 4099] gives -2.7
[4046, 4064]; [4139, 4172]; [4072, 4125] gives 3.6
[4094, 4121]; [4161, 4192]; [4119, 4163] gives -2.7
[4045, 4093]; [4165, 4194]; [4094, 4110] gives 2.0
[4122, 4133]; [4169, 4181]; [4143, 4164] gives -1.2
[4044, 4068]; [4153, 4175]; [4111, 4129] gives 0.7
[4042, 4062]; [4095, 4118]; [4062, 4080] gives -0.5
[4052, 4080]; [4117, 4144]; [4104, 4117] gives 1.5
